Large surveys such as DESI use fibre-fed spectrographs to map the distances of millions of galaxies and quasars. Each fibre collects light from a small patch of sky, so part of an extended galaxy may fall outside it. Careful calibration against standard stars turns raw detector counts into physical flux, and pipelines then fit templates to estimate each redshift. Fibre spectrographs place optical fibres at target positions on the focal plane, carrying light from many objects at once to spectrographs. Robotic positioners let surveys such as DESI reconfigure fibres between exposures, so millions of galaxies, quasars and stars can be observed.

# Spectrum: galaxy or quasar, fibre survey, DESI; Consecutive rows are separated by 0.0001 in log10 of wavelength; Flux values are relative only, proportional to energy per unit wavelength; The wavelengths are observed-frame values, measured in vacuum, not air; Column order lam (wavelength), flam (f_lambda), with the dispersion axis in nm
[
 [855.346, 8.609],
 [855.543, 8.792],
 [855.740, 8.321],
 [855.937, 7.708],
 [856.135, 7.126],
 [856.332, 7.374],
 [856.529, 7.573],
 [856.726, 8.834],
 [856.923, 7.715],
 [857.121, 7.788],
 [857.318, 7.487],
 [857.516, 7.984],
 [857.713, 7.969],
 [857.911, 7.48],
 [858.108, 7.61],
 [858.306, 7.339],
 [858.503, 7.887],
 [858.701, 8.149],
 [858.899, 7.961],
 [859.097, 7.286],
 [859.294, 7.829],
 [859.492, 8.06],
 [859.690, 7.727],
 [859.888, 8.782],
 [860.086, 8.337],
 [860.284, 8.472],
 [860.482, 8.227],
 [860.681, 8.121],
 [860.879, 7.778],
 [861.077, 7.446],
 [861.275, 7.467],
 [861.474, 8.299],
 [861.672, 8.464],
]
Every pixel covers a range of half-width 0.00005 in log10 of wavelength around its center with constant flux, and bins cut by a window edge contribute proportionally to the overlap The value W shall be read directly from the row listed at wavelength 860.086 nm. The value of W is 8.337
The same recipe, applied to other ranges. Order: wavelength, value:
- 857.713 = 7.969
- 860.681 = 8.121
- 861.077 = 7.446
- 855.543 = 8.792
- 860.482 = 8.227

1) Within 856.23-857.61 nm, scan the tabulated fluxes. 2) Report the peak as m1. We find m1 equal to 8.834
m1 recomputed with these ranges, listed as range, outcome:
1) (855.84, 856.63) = 7.708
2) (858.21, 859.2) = 8.149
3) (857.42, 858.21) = 7.984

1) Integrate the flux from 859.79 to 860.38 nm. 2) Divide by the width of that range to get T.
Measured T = 8.53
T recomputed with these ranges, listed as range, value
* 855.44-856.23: 7.99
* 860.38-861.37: 7.81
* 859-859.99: 7.94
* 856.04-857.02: 7.73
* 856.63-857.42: 7.95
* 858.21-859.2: 7.73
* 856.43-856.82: 8.2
